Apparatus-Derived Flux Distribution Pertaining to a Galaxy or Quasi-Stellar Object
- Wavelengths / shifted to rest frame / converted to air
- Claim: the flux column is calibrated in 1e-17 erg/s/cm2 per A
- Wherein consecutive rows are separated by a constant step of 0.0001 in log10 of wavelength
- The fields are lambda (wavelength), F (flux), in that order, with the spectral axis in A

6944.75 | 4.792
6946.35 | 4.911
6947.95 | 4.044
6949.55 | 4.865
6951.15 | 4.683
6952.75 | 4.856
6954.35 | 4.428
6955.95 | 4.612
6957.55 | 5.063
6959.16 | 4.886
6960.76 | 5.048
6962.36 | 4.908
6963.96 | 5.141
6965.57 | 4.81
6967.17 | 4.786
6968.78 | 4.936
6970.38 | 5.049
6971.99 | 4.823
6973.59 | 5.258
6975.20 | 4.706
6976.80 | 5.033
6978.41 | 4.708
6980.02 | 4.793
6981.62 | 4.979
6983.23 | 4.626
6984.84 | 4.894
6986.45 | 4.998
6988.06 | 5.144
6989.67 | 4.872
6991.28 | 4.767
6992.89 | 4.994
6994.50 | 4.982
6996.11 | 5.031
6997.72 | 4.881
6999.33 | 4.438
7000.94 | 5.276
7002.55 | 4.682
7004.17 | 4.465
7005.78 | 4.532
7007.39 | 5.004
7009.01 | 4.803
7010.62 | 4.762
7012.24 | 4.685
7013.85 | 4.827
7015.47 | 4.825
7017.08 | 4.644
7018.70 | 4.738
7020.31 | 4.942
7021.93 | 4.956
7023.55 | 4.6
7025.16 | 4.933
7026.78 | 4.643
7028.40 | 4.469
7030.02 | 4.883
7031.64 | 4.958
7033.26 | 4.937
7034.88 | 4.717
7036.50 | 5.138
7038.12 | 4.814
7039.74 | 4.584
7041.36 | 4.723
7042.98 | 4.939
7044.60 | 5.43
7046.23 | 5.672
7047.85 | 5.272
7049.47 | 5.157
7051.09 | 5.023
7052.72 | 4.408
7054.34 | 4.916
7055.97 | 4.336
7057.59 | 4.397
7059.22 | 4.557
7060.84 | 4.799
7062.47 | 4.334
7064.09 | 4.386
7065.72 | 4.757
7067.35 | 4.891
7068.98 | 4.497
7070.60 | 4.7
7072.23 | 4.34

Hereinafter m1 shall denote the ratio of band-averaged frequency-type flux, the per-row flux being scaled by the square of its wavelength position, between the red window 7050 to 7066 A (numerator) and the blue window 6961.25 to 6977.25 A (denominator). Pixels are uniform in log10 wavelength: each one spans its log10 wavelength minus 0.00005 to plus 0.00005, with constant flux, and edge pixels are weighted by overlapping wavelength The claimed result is 1.0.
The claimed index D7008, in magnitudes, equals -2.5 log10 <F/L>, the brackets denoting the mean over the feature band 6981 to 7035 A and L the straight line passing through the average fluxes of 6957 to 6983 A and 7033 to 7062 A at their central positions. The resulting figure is 0.02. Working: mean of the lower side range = 4.92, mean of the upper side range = 4.87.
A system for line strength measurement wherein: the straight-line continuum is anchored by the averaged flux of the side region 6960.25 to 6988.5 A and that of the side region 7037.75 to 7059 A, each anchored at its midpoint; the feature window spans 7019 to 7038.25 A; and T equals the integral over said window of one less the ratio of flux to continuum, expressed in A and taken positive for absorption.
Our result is 0.26 A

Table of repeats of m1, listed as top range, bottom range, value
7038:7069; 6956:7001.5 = 1.00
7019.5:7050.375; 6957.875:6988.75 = 1.02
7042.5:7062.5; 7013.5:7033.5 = 1.03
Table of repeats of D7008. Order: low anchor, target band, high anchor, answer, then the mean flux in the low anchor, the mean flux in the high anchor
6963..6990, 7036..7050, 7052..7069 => -0.10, 4.92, 4.57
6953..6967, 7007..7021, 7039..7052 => 0.05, 4.86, 5.1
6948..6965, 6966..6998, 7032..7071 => -0.02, 4.81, 4.81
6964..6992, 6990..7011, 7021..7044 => 0.01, 4.9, 4.81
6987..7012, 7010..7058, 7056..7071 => -0.03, 4.84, 4.58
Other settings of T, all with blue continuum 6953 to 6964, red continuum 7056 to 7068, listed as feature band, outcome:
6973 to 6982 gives -0.2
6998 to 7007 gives 0.1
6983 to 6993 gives -0.3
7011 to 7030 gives -0.3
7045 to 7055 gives -1.1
